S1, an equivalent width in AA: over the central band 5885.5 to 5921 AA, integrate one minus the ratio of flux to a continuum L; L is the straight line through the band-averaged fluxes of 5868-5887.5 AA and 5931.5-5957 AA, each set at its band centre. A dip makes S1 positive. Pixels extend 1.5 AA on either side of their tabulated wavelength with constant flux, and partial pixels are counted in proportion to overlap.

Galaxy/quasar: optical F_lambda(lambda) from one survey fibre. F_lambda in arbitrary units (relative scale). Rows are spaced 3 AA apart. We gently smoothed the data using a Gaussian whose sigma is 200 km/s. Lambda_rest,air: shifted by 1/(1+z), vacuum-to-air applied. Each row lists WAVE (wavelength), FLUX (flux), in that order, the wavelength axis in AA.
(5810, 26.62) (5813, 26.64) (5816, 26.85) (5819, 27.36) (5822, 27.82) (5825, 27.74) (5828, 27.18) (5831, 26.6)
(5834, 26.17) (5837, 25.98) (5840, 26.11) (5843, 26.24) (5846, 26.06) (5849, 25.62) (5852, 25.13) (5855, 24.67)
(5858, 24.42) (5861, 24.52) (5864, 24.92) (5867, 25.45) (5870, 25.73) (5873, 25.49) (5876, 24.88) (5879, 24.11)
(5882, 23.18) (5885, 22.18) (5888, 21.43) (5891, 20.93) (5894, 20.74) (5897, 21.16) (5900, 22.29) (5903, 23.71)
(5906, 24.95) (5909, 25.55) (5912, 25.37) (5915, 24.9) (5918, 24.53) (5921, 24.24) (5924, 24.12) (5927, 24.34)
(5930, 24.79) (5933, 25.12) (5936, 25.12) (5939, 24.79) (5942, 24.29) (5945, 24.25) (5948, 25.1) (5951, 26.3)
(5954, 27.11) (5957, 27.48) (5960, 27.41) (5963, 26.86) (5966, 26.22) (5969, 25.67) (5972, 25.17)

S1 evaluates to 2.0 AA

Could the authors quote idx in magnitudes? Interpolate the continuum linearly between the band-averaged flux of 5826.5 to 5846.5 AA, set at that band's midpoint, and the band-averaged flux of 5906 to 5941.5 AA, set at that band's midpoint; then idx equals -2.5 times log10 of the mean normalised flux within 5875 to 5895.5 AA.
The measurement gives 0.14 mag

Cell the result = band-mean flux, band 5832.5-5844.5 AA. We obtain 26.1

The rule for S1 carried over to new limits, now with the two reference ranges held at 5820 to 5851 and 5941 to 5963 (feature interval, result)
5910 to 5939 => 1.61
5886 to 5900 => 2.70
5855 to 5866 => 0.74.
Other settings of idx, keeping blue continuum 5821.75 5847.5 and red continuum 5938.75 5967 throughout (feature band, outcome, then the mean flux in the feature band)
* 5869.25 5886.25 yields 0.093 mag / 24.2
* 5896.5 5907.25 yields 0.137 mag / 23.2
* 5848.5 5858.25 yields 0.065 mag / 25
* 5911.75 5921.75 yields 0.063 mag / 24.7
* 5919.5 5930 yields 0.080 mag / 24.3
